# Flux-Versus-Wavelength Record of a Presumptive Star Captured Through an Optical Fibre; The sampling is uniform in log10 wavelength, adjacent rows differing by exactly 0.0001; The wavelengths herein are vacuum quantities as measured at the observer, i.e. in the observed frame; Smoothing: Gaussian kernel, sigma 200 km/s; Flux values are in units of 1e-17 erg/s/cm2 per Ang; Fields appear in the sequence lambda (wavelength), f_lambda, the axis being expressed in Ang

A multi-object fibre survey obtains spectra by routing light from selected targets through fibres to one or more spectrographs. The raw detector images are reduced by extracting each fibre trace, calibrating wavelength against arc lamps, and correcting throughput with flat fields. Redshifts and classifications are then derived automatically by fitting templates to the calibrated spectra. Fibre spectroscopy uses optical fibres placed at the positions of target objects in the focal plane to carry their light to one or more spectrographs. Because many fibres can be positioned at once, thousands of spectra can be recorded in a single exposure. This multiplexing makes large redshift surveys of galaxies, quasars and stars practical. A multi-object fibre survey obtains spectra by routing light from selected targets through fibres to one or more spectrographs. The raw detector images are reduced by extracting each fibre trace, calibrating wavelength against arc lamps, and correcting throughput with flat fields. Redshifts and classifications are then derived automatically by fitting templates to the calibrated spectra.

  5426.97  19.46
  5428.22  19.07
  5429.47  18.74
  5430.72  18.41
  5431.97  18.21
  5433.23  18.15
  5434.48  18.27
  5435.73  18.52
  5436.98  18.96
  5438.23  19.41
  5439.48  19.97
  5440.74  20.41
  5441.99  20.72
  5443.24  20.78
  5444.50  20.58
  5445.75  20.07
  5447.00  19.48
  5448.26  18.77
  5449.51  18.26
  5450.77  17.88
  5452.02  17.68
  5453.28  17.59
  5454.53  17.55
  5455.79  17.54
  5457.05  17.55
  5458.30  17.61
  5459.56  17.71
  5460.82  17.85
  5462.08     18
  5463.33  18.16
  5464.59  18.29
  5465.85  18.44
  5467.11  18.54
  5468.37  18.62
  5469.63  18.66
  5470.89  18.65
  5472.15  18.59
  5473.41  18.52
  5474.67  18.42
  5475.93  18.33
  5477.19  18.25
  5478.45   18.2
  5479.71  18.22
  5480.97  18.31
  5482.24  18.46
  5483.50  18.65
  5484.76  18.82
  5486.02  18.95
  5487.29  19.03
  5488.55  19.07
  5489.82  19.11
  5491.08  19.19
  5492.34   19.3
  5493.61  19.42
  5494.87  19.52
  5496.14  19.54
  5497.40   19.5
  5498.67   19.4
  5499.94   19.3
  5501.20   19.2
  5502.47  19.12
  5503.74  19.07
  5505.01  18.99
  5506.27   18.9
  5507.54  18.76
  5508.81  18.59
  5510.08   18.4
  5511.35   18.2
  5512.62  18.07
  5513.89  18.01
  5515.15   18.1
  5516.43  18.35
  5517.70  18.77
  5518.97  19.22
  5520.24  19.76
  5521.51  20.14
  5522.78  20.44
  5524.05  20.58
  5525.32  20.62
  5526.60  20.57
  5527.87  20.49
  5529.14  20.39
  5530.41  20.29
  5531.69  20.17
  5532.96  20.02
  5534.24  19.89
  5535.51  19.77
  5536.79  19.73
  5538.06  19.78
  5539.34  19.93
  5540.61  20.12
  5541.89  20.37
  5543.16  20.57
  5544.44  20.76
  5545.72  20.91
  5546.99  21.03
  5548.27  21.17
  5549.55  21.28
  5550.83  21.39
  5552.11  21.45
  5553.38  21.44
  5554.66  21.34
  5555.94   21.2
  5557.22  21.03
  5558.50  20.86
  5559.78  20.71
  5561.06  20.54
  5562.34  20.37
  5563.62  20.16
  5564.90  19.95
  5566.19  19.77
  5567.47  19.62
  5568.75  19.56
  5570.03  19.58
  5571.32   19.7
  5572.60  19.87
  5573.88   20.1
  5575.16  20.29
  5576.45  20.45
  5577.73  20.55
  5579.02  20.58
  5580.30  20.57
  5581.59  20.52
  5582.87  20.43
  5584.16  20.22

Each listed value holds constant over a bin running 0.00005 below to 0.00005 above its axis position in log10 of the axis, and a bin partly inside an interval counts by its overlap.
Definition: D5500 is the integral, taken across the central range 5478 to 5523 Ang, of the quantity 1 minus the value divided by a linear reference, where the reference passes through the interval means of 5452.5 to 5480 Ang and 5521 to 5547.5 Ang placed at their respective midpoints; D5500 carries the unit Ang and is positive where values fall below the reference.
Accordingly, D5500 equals 0.7 Ang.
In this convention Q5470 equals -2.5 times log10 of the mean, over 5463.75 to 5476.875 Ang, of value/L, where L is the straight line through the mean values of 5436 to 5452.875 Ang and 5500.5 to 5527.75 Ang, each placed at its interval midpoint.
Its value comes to 0.05 mag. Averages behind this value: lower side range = 19.4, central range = 18.5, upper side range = 19.2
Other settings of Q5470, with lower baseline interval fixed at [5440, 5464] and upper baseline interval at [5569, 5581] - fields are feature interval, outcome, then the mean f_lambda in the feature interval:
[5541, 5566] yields -0.05 mag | 20.8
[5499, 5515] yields 0.03 mag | 18.7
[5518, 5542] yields -0.03 mag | 20.1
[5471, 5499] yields 0.01 mag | 18.8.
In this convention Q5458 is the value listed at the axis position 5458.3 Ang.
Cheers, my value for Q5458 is 17.61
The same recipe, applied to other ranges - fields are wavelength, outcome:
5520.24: 19.76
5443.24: 20.78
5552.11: 21.45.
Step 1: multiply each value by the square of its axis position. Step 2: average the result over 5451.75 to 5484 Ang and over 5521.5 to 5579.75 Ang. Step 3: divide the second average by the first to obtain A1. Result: 1.2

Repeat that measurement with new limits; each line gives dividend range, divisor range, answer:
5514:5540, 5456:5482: 1.11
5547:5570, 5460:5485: 1.16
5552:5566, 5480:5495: 1.12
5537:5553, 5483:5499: 1.10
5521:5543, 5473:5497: 1.09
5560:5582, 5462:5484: 1.13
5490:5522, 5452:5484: 1.06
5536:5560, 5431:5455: 1.14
